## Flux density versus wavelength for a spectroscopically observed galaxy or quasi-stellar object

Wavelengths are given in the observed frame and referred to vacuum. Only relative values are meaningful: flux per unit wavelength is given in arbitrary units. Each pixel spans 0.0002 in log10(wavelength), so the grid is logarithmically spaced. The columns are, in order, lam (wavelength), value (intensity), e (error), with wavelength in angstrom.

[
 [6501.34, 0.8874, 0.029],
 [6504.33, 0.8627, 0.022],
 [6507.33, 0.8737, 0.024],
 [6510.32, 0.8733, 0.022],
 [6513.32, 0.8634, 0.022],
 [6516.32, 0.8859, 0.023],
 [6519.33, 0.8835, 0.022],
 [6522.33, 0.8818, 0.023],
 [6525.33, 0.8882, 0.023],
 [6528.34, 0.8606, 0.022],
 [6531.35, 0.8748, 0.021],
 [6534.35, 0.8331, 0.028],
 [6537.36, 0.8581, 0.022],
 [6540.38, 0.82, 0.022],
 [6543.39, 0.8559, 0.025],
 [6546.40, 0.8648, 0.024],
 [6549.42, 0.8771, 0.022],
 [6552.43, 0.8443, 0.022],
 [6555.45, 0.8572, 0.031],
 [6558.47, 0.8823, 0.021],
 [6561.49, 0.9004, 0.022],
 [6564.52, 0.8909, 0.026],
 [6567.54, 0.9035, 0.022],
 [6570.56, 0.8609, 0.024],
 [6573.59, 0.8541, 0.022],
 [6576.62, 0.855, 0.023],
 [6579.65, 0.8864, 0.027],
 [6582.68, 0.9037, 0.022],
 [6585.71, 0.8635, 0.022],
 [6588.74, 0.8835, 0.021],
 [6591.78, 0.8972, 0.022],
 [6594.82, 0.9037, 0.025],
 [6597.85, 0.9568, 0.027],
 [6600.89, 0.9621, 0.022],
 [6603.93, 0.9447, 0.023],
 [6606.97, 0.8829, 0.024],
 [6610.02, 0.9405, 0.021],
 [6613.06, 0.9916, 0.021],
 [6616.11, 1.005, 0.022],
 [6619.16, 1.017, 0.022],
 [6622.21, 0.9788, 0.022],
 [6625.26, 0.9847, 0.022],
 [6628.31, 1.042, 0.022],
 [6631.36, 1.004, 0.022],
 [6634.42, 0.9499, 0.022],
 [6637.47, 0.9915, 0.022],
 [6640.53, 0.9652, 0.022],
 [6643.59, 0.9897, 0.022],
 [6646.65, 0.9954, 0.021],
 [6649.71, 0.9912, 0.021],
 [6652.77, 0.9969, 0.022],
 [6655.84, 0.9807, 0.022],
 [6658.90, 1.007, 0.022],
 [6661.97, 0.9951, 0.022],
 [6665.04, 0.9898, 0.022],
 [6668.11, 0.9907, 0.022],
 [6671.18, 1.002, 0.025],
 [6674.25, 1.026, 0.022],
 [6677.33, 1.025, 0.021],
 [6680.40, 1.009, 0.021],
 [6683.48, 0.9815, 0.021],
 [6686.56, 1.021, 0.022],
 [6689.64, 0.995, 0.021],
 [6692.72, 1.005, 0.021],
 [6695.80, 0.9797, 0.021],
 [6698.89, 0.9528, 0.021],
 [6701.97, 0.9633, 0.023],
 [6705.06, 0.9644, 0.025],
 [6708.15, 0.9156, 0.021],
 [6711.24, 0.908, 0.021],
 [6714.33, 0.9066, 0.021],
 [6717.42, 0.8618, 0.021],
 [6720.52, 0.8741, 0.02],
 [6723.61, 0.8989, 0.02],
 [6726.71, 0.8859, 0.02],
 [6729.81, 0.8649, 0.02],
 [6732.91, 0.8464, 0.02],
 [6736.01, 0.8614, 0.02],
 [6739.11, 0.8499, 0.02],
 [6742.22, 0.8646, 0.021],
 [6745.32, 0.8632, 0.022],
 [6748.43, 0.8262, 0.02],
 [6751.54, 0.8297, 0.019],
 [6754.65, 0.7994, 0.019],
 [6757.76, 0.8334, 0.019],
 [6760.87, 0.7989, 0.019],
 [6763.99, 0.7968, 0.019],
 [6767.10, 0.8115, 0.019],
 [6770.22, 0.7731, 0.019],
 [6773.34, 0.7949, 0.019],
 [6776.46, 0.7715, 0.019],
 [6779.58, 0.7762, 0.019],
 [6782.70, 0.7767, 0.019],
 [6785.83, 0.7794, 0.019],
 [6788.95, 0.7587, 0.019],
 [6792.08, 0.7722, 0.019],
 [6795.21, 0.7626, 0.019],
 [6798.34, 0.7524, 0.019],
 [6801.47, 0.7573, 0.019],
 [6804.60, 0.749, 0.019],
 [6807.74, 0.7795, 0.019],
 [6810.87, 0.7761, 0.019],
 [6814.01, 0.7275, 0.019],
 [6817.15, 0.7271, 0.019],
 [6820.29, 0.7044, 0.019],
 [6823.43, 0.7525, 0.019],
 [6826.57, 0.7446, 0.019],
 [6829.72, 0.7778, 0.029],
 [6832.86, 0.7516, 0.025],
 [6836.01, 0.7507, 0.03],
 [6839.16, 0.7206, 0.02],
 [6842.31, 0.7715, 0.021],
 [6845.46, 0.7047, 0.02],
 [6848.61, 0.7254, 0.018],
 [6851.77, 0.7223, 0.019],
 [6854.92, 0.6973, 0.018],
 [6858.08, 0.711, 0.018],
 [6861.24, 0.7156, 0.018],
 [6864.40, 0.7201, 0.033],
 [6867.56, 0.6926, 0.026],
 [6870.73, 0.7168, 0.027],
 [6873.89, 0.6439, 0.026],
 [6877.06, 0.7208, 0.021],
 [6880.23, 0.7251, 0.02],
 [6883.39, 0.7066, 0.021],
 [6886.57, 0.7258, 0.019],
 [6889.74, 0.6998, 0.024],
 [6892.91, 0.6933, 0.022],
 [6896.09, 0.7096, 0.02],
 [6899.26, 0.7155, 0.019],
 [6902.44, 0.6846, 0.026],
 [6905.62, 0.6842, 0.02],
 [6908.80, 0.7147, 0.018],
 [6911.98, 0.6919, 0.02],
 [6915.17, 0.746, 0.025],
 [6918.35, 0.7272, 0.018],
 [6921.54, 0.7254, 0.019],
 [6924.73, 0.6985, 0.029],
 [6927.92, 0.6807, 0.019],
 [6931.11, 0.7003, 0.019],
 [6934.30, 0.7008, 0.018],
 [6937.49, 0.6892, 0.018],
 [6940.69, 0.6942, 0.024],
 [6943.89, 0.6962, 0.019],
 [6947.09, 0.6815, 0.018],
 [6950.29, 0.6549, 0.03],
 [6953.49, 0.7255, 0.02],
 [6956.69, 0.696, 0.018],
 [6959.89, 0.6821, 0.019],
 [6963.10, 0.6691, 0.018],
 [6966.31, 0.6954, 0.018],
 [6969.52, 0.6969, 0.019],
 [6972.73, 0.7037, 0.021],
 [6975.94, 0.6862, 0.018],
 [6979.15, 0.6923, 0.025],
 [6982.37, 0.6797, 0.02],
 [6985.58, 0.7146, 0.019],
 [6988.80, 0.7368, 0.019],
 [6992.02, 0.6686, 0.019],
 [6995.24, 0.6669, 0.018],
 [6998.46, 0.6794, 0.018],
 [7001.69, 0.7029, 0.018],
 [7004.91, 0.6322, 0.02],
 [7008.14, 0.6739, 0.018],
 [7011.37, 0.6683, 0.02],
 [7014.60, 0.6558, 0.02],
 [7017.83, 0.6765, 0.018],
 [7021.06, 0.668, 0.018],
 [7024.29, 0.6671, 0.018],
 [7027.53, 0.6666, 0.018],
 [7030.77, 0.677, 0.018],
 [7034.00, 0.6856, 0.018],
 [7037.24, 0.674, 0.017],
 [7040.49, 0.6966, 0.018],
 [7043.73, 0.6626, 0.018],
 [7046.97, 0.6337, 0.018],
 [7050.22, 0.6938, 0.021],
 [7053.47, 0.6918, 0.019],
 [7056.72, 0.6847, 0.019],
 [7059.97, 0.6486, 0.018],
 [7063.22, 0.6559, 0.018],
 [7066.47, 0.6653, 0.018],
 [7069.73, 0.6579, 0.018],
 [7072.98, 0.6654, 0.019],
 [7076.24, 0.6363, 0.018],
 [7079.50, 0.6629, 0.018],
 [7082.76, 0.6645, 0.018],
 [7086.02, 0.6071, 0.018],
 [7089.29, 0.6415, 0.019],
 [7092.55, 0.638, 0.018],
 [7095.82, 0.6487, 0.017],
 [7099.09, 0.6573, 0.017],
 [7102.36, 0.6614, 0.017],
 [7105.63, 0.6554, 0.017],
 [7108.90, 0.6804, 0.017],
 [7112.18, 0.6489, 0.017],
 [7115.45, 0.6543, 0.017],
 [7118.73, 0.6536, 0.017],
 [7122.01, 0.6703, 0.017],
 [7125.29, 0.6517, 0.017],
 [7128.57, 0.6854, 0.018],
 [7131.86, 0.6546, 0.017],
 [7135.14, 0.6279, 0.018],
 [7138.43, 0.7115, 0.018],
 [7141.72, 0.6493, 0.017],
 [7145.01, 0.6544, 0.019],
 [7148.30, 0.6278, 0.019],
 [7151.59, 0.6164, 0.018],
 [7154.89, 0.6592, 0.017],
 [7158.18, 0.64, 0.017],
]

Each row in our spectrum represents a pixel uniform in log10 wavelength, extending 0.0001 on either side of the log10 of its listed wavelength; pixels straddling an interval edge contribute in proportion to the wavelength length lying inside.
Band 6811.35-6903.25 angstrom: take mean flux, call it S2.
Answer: 0.72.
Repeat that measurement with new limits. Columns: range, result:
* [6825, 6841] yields 0.749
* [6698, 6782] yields 0.854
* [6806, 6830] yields 0.747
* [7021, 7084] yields 0.668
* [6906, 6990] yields 0.699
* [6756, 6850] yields 0.763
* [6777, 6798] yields 0.77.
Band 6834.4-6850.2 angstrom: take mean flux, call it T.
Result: 0.734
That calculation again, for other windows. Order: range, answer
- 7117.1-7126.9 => 0.659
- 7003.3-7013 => 0.658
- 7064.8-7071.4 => 0.662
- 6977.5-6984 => 0.687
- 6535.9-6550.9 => 0.855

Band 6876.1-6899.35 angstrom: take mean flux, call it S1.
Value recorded 0.712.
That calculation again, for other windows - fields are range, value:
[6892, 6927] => 0.708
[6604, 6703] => 0.989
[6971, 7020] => 0.682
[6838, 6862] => 0.721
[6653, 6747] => 0.943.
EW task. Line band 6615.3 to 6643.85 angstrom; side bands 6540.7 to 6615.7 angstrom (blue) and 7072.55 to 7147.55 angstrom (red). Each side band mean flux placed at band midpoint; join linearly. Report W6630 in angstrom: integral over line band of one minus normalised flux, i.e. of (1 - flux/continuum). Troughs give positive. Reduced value -4.0 angstrom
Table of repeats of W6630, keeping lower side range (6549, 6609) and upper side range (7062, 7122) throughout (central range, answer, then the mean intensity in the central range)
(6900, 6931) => 1.2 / 0.706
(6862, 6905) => 2.6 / 0.704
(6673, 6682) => -1.9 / 1.02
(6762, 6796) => 0.8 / 0.78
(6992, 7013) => 0.7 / 0.67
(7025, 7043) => 0.1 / 0.678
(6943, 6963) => 0.8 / 0.688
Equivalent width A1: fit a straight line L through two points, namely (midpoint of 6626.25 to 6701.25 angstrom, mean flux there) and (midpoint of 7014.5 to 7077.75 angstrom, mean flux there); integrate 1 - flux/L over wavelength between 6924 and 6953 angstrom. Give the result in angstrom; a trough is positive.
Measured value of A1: 2.7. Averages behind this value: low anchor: 0.995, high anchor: 0.669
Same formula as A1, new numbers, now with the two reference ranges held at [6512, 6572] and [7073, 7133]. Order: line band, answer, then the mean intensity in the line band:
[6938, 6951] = 0.6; 0.684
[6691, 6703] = -2.5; 0.976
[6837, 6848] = 0.3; 0.733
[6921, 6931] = 0.3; 0.699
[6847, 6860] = 0.6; 0.714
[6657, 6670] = -2.7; 0.996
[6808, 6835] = 0.5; 0.747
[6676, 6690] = -3.3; 1.01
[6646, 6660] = -2.8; 0.994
